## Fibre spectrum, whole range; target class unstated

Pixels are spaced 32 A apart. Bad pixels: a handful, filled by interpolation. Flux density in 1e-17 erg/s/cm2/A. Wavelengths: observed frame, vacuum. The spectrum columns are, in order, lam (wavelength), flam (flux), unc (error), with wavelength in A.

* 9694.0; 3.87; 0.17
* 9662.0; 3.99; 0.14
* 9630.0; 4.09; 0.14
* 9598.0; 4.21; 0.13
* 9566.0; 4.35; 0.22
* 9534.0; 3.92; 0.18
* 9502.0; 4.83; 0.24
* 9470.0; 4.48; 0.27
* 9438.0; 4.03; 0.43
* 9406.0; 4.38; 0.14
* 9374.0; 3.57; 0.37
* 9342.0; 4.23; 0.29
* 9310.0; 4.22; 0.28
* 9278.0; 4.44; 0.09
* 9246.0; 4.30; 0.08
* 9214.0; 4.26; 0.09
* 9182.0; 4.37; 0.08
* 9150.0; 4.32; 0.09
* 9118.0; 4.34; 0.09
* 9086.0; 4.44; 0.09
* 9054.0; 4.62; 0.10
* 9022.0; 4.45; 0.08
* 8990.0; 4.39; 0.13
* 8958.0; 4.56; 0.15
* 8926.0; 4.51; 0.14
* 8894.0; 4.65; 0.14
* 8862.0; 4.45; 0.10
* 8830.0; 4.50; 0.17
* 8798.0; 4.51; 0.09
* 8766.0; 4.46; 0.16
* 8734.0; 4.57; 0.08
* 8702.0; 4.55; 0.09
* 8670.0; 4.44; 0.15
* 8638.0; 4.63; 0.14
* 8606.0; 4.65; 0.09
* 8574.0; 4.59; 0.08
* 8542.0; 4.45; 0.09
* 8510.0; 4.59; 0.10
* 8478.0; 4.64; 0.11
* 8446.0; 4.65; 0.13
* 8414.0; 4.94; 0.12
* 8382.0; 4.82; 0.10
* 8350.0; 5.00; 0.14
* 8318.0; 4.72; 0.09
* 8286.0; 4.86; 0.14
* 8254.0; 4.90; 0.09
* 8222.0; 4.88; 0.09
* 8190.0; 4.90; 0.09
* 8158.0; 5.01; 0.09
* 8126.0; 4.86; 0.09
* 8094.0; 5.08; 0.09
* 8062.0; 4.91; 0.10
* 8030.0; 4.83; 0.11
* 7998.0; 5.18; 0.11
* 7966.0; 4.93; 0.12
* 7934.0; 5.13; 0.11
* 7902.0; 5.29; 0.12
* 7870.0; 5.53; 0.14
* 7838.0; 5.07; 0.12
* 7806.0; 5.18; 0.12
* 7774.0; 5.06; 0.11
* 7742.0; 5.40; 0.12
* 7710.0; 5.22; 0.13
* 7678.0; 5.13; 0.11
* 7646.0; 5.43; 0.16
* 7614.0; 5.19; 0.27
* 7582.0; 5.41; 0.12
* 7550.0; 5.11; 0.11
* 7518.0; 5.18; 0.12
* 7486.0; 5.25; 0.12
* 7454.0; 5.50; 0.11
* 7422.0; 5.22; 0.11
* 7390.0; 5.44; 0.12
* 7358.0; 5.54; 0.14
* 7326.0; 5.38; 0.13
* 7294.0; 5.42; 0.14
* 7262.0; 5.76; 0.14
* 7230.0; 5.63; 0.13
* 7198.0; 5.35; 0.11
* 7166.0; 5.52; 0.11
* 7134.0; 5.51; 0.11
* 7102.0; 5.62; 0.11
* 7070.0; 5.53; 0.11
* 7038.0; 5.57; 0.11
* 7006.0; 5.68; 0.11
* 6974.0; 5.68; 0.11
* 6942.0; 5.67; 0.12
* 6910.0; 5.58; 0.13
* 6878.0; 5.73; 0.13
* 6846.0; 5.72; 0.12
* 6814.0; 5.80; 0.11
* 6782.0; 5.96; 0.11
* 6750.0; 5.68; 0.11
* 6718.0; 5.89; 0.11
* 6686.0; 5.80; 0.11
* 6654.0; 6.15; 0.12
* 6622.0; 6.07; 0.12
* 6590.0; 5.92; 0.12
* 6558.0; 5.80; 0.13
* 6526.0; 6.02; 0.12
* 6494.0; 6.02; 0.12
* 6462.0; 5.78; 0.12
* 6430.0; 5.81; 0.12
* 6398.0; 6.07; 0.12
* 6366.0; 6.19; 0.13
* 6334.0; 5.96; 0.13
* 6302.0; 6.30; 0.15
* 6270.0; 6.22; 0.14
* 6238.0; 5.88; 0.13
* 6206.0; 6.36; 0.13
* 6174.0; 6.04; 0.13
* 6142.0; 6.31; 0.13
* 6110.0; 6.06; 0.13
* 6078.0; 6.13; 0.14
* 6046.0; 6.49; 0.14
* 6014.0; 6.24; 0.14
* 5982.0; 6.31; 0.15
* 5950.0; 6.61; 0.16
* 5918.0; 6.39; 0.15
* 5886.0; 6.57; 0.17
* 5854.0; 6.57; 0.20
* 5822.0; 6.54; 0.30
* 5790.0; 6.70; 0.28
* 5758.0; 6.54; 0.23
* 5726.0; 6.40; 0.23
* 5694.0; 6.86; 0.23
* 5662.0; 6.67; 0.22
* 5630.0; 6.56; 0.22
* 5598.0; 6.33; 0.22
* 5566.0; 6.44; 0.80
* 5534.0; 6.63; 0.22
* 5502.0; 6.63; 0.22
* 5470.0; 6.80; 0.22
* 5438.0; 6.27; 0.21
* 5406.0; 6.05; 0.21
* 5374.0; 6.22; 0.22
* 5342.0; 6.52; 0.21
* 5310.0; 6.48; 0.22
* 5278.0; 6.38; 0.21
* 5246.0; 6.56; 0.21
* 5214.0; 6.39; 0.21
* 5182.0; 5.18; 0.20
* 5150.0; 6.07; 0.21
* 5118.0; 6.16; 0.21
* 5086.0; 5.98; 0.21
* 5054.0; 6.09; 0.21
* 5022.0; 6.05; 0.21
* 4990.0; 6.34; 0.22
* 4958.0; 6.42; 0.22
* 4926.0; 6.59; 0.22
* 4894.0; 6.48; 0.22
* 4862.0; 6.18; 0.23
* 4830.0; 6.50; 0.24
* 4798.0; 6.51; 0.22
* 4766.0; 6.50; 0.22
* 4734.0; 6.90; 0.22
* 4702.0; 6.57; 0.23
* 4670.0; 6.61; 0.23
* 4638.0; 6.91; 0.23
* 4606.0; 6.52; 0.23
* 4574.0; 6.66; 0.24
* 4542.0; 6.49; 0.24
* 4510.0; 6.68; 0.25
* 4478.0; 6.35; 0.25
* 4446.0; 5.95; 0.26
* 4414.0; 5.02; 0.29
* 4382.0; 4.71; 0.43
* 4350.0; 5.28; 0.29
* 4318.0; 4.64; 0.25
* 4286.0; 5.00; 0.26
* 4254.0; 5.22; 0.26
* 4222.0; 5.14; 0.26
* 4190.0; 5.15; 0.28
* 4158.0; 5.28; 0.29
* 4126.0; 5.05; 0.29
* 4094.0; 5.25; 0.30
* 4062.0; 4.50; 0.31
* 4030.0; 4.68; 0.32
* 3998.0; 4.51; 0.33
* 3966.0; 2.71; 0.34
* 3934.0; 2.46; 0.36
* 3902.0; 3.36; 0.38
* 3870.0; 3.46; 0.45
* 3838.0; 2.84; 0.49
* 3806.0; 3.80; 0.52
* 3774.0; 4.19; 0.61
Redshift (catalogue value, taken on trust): 0.000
